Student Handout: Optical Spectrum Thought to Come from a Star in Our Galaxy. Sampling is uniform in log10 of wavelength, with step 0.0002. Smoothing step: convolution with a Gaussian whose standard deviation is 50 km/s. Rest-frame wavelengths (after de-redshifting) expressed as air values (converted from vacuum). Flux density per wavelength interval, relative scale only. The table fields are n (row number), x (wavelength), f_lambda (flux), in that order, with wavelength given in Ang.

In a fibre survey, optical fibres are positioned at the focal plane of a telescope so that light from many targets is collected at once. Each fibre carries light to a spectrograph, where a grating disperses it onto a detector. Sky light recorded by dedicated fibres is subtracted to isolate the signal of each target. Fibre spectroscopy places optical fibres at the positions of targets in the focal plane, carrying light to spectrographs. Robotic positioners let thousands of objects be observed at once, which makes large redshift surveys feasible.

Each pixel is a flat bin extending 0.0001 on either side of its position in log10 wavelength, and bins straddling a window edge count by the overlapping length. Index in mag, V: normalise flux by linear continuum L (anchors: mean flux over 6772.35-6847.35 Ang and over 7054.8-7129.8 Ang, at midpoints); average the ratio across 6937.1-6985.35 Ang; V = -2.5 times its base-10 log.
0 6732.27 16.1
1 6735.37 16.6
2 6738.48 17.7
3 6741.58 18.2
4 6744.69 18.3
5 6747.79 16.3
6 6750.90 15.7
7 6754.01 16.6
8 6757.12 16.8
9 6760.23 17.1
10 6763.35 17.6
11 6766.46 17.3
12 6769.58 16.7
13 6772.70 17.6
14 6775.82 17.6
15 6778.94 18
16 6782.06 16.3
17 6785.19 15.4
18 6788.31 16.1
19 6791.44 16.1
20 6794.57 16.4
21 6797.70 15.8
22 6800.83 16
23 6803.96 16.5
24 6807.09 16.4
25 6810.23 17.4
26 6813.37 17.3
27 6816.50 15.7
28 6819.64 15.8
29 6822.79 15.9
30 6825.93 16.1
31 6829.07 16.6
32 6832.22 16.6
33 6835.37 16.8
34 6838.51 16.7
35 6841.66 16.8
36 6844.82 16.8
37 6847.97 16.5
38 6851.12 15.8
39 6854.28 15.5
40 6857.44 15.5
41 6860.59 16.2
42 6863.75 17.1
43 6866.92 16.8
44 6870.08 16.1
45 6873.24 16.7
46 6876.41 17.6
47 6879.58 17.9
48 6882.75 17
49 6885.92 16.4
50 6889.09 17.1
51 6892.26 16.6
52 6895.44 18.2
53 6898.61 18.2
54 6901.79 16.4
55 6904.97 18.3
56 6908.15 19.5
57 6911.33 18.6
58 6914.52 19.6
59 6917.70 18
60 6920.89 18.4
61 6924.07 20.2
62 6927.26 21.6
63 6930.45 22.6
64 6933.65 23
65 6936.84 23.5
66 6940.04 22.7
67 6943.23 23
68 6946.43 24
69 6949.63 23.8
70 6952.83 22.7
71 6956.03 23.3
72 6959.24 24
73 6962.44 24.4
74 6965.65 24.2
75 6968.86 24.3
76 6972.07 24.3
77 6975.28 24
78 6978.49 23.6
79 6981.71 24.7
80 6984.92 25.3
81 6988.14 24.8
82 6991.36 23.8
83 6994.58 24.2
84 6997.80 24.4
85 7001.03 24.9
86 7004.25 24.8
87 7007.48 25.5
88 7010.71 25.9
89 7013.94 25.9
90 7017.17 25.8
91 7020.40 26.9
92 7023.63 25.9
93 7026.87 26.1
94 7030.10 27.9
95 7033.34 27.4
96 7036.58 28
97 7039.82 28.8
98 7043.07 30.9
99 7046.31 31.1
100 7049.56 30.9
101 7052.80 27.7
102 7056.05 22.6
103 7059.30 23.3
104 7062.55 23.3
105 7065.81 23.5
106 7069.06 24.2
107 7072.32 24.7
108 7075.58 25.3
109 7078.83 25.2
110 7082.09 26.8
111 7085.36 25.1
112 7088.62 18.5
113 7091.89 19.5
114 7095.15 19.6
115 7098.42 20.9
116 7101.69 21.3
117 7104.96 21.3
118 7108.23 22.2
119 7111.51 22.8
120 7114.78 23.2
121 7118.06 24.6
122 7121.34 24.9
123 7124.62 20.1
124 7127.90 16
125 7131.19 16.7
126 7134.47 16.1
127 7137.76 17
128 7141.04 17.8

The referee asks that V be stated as -0.21 mag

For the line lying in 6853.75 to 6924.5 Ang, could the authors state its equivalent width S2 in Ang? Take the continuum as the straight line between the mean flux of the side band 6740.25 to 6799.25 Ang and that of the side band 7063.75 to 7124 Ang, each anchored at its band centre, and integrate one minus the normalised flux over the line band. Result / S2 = 6.0 Ang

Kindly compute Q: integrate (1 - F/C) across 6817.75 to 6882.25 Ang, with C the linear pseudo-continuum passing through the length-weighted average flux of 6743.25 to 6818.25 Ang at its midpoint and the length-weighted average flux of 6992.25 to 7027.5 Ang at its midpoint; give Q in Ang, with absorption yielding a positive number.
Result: 9.5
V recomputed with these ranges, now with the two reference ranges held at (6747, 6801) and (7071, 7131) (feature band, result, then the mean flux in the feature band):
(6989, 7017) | -0.21 mag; 25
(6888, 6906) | 0.08 mag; 17.5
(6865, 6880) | 0.08 mag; 16.9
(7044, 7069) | -0.21 mag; 26.1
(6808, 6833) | 0.07 mag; 16.4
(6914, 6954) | -0.13 mag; 21.8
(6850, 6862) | 0.15 mag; 15.7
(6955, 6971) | -0.21 mag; 24.1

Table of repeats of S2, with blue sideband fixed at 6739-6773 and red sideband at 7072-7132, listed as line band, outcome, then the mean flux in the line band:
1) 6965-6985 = -4.0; 24.3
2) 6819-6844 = 2.4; 16.4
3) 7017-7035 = -5.0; 26.7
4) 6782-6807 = 2.2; 16.1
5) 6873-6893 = 1.9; 17.1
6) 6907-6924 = 0.4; 18.9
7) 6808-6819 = 0.8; 16.7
